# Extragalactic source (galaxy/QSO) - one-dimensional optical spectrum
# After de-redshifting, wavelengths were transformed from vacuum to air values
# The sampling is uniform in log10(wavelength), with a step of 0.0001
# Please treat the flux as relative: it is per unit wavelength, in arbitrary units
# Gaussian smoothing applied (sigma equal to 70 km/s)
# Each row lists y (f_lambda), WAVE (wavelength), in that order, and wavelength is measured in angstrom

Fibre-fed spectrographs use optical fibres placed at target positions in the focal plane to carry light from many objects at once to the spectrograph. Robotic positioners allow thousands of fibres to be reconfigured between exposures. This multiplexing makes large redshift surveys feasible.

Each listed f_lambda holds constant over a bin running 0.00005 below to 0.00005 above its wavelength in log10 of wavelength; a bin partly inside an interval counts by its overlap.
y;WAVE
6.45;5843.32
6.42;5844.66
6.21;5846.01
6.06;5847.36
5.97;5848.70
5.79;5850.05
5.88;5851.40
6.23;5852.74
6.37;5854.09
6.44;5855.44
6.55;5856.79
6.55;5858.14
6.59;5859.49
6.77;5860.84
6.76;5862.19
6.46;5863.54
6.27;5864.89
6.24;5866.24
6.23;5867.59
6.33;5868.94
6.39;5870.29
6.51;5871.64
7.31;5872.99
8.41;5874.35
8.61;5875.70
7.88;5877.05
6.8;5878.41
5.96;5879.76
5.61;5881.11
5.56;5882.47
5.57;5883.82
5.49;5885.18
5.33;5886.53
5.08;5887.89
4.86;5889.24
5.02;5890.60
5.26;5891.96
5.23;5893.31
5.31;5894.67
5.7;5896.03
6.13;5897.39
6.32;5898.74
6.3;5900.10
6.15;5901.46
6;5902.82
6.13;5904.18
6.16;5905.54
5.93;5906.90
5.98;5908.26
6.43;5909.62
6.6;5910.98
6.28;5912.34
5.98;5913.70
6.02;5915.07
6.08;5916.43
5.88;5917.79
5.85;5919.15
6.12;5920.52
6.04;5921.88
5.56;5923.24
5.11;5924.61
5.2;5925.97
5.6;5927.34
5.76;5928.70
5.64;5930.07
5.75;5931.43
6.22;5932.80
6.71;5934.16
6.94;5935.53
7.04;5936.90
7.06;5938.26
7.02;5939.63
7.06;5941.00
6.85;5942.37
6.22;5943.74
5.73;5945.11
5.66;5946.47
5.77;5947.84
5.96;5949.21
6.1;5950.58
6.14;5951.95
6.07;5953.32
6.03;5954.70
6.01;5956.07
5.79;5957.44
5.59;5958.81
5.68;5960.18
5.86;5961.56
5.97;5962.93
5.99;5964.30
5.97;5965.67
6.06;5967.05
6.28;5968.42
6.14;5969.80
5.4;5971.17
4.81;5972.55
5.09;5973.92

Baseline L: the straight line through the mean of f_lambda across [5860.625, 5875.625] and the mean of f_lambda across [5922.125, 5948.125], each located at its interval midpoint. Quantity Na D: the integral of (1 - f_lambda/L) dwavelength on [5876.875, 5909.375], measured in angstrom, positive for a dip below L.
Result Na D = 3.7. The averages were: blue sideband 6.77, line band 5.8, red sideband 6.16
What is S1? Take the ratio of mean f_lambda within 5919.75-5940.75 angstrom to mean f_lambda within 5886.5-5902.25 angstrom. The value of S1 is 1.1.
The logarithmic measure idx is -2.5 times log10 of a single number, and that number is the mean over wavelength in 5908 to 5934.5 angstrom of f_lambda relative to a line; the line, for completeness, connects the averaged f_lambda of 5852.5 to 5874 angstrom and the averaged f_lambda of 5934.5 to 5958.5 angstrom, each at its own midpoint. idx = 0.079 mag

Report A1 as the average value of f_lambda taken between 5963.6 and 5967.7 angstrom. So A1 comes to 6.01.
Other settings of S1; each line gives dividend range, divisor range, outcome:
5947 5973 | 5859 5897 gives 0.95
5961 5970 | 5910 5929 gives 1.03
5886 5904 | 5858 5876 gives 0.83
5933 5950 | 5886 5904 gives 1.16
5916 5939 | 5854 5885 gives 0.91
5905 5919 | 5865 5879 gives 0.87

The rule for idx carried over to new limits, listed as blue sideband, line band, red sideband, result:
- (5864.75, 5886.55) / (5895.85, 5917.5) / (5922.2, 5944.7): 0.04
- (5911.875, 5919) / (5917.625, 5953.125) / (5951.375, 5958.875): -0.02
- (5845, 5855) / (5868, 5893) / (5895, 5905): -0.02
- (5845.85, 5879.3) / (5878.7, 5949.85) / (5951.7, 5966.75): 0.05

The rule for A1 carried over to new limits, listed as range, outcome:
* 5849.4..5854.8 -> 6.07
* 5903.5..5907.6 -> 6.07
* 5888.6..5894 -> 5.09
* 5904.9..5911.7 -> 6.22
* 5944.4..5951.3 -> 5.85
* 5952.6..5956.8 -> 6.03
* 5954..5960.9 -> 5.81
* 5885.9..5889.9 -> 5.09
